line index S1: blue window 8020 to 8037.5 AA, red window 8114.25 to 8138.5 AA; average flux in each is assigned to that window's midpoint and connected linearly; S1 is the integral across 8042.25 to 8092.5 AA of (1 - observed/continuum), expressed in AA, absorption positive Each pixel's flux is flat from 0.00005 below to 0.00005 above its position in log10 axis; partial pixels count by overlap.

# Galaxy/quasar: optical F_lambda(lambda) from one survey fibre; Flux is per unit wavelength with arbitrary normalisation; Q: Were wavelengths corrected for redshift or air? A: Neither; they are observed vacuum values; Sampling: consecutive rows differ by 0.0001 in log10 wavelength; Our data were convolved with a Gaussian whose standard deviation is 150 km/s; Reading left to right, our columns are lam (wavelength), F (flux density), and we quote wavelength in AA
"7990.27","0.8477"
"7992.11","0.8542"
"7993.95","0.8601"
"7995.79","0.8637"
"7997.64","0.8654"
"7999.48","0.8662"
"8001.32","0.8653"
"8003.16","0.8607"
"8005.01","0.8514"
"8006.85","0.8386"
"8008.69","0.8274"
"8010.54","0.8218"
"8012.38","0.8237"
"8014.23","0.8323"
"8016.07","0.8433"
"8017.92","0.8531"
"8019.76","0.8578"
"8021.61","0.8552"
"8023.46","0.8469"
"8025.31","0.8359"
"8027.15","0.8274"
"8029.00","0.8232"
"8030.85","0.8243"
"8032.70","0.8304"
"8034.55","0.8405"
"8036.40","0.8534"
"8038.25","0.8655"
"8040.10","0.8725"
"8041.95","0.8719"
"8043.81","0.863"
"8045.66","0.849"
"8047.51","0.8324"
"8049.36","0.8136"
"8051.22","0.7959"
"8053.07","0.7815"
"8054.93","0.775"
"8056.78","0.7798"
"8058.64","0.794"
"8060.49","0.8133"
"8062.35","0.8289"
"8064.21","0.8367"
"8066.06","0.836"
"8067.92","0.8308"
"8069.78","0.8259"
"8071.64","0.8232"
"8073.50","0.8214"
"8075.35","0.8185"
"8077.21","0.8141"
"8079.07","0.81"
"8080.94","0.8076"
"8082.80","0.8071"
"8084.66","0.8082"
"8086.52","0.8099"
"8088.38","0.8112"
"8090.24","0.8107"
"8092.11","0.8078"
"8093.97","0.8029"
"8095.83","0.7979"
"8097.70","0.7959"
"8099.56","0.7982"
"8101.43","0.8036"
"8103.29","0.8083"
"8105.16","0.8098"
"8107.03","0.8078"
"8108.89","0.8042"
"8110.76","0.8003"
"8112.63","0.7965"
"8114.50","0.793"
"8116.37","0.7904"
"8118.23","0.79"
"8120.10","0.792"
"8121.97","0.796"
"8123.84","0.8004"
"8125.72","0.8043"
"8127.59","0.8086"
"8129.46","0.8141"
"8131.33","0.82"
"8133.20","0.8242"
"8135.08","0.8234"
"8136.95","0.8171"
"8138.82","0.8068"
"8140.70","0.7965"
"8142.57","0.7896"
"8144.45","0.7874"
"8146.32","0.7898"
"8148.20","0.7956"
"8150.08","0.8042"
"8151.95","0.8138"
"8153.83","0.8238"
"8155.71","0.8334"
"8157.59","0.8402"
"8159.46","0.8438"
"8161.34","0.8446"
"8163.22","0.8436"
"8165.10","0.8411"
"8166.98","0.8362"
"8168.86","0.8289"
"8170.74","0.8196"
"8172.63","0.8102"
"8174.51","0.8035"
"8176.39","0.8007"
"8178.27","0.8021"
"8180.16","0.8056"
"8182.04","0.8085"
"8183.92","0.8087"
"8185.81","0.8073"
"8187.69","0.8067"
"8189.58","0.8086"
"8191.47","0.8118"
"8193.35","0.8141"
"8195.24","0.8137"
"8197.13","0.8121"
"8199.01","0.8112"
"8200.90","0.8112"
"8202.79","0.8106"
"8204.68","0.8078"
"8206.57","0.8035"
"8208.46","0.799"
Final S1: 0.6 AA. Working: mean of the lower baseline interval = 0.838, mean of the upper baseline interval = 0.806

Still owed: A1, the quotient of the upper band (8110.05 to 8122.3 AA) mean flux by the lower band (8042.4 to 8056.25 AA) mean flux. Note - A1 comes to 0.97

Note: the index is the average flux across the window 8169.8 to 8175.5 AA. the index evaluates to 0.811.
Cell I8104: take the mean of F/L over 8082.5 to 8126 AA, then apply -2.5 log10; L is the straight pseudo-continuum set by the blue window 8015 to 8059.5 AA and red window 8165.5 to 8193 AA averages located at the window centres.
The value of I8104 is 0.03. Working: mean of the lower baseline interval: 0.833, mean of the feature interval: 0.802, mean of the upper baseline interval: 0.812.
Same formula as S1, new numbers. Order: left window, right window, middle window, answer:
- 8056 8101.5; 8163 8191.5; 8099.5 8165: 0.3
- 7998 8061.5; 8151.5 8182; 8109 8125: 0.6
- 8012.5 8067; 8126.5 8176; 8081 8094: 0.3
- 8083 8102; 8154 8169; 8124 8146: 0.5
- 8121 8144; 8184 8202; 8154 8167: -0.5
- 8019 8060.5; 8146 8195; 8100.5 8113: 0.3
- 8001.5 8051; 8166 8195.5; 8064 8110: 1.0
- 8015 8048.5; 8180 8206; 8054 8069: 0.5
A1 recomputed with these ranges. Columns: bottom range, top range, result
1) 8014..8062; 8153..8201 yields 0.98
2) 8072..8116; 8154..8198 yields 1.02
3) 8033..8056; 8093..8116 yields 0.96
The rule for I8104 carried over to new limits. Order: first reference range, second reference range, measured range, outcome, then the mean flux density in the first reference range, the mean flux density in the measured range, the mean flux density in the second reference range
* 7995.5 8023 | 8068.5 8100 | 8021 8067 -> 0.00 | 0.848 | 0.83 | 0.811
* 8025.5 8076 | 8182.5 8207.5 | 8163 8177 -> -0.01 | 0.827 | 0.822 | 0.81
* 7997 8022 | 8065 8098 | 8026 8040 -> -0.01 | 0.847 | 0.84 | 0.814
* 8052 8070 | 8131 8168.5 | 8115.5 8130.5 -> 0.02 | 0.809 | 0.8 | 0.819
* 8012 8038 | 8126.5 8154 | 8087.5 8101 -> 0.02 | 0.84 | 0.803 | 0.807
